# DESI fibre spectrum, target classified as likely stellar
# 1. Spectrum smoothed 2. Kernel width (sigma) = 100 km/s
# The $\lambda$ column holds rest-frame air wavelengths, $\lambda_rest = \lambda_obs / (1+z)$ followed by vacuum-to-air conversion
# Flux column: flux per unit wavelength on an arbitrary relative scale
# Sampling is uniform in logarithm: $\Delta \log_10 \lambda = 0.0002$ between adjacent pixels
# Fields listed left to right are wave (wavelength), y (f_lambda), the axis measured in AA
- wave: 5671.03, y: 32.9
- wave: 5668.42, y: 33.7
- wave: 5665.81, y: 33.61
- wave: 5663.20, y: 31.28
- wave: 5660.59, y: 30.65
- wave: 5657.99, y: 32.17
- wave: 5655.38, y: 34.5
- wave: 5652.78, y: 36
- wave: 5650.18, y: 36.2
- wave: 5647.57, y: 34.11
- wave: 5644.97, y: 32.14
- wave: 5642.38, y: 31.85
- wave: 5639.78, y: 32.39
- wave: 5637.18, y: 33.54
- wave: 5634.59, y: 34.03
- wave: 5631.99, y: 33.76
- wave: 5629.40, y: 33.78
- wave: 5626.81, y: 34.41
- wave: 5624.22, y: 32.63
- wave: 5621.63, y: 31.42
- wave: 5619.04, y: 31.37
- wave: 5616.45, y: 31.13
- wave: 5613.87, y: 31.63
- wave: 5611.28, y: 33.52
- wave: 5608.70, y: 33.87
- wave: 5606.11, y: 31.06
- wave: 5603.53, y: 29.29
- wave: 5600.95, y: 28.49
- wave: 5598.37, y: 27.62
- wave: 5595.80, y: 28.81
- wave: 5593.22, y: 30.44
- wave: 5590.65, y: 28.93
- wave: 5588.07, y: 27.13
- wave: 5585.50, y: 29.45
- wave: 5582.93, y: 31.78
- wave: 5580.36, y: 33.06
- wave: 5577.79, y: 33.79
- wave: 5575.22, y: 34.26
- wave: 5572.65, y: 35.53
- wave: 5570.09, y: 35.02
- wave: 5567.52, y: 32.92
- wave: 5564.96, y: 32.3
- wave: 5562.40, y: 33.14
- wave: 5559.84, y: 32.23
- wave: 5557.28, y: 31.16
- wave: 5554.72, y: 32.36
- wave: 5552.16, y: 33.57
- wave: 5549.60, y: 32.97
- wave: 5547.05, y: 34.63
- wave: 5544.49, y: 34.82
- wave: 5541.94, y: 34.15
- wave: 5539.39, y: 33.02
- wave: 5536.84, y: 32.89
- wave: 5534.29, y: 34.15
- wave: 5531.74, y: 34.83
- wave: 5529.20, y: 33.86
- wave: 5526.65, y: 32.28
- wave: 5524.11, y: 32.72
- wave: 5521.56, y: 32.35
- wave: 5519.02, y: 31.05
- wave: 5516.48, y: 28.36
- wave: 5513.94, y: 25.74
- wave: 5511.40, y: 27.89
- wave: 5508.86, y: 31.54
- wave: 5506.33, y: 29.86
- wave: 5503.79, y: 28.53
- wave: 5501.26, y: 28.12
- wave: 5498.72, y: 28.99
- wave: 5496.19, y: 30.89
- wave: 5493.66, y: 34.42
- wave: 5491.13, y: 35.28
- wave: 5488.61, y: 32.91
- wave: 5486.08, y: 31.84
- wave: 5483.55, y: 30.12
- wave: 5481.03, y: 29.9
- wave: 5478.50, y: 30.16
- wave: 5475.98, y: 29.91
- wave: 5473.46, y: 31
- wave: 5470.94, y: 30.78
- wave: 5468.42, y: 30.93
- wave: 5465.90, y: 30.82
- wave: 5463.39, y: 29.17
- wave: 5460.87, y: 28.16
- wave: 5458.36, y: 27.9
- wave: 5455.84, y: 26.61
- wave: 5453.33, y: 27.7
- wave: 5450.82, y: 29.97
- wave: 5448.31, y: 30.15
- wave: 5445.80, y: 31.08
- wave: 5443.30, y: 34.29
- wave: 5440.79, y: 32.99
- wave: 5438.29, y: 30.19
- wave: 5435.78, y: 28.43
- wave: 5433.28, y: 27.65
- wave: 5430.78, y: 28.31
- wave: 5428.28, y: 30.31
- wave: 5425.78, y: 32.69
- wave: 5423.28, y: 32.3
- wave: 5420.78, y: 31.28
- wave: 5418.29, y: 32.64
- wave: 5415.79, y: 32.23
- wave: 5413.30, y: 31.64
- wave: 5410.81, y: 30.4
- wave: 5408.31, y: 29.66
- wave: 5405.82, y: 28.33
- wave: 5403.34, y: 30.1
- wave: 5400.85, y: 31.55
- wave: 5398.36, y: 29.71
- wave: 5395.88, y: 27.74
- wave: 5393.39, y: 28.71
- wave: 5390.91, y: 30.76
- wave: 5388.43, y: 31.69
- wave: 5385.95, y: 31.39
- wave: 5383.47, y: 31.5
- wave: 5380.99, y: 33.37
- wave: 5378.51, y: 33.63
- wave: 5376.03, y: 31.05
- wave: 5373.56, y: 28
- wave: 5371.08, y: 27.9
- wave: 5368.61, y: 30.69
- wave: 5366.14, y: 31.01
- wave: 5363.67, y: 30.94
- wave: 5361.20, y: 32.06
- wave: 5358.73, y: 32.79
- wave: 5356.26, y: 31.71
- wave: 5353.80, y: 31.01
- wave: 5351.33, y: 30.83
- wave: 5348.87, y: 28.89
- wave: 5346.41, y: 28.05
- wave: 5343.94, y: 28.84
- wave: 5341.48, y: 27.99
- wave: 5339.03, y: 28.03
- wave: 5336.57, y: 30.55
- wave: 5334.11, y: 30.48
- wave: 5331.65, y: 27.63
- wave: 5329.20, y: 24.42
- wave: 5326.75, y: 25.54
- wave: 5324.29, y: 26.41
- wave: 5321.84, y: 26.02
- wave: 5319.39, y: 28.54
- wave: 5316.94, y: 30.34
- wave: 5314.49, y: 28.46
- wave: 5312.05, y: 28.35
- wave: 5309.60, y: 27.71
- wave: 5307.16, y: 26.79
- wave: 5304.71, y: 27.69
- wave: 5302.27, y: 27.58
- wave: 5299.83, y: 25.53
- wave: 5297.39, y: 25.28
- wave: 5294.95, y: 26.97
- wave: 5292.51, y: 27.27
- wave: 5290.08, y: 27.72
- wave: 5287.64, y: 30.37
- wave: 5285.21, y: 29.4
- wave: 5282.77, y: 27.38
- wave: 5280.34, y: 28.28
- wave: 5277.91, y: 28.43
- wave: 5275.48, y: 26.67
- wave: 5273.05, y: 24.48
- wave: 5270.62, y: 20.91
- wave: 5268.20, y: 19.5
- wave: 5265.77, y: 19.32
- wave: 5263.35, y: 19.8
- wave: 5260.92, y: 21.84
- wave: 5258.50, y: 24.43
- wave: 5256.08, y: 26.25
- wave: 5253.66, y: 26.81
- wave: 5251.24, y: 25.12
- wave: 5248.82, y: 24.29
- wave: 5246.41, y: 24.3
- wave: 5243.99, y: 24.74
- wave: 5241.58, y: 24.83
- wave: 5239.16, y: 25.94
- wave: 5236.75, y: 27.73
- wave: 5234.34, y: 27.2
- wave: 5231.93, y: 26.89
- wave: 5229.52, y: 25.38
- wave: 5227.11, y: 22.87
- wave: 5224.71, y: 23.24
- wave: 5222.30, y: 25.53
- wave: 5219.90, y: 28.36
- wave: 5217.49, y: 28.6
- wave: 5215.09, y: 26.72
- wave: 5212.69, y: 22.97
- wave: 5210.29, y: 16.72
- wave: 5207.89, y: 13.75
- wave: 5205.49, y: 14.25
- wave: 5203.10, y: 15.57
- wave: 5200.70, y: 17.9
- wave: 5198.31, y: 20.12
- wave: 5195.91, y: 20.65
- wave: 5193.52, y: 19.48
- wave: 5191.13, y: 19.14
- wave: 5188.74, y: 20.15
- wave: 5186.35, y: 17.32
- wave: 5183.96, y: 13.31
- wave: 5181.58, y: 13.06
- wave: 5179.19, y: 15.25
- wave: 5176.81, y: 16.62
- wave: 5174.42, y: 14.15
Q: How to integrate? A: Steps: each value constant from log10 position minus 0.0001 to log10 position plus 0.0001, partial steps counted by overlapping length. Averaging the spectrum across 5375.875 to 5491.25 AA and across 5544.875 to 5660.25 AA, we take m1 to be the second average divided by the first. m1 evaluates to 1.1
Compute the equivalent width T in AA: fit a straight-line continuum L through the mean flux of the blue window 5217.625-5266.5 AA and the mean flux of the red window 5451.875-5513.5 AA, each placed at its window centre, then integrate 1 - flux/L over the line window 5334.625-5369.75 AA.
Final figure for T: -3.8 AA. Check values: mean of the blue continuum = 24.9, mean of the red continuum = 30.1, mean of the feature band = 30.2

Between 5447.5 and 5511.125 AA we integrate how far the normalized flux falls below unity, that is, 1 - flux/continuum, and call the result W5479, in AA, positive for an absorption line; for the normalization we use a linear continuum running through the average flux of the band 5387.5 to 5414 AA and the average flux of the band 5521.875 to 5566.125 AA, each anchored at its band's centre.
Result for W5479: 3.1 AA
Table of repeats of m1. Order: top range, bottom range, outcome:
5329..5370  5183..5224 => 1.49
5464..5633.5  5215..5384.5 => 1.16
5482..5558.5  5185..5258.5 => 1.40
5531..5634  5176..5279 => 1.46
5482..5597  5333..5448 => 1.04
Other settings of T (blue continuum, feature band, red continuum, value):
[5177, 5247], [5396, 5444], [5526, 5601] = -4.8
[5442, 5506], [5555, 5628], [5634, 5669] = 1.4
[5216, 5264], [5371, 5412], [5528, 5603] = -2.7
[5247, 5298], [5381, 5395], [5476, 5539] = -1.4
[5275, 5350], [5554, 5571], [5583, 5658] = -0.8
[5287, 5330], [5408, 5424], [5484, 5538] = -1.1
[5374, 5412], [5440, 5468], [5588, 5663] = 1.0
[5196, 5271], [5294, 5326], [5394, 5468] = -2.0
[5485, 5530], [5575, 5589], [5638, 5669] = 0.3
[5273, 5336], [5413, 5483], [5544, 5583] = 1.0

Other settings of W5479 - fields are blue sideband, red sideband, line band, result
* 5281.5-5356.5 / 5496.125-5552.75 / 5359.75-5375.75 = -0.71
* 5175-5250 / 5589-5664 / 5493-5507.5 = -0.58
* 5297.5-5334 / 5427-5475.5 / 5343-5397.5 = -4.41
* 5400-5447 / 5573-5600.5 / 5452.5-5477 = 1.17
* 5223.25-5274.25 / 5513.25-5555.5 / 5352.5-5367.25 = -2.24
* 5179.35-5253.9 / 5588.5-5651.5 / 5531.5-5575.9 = -4.82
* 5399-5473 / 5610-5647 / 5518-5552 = -1.99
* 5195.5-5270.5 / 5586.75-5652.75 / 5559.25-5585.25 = -2.15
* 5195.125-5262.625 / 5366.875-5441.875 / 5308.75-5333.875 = -0.31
